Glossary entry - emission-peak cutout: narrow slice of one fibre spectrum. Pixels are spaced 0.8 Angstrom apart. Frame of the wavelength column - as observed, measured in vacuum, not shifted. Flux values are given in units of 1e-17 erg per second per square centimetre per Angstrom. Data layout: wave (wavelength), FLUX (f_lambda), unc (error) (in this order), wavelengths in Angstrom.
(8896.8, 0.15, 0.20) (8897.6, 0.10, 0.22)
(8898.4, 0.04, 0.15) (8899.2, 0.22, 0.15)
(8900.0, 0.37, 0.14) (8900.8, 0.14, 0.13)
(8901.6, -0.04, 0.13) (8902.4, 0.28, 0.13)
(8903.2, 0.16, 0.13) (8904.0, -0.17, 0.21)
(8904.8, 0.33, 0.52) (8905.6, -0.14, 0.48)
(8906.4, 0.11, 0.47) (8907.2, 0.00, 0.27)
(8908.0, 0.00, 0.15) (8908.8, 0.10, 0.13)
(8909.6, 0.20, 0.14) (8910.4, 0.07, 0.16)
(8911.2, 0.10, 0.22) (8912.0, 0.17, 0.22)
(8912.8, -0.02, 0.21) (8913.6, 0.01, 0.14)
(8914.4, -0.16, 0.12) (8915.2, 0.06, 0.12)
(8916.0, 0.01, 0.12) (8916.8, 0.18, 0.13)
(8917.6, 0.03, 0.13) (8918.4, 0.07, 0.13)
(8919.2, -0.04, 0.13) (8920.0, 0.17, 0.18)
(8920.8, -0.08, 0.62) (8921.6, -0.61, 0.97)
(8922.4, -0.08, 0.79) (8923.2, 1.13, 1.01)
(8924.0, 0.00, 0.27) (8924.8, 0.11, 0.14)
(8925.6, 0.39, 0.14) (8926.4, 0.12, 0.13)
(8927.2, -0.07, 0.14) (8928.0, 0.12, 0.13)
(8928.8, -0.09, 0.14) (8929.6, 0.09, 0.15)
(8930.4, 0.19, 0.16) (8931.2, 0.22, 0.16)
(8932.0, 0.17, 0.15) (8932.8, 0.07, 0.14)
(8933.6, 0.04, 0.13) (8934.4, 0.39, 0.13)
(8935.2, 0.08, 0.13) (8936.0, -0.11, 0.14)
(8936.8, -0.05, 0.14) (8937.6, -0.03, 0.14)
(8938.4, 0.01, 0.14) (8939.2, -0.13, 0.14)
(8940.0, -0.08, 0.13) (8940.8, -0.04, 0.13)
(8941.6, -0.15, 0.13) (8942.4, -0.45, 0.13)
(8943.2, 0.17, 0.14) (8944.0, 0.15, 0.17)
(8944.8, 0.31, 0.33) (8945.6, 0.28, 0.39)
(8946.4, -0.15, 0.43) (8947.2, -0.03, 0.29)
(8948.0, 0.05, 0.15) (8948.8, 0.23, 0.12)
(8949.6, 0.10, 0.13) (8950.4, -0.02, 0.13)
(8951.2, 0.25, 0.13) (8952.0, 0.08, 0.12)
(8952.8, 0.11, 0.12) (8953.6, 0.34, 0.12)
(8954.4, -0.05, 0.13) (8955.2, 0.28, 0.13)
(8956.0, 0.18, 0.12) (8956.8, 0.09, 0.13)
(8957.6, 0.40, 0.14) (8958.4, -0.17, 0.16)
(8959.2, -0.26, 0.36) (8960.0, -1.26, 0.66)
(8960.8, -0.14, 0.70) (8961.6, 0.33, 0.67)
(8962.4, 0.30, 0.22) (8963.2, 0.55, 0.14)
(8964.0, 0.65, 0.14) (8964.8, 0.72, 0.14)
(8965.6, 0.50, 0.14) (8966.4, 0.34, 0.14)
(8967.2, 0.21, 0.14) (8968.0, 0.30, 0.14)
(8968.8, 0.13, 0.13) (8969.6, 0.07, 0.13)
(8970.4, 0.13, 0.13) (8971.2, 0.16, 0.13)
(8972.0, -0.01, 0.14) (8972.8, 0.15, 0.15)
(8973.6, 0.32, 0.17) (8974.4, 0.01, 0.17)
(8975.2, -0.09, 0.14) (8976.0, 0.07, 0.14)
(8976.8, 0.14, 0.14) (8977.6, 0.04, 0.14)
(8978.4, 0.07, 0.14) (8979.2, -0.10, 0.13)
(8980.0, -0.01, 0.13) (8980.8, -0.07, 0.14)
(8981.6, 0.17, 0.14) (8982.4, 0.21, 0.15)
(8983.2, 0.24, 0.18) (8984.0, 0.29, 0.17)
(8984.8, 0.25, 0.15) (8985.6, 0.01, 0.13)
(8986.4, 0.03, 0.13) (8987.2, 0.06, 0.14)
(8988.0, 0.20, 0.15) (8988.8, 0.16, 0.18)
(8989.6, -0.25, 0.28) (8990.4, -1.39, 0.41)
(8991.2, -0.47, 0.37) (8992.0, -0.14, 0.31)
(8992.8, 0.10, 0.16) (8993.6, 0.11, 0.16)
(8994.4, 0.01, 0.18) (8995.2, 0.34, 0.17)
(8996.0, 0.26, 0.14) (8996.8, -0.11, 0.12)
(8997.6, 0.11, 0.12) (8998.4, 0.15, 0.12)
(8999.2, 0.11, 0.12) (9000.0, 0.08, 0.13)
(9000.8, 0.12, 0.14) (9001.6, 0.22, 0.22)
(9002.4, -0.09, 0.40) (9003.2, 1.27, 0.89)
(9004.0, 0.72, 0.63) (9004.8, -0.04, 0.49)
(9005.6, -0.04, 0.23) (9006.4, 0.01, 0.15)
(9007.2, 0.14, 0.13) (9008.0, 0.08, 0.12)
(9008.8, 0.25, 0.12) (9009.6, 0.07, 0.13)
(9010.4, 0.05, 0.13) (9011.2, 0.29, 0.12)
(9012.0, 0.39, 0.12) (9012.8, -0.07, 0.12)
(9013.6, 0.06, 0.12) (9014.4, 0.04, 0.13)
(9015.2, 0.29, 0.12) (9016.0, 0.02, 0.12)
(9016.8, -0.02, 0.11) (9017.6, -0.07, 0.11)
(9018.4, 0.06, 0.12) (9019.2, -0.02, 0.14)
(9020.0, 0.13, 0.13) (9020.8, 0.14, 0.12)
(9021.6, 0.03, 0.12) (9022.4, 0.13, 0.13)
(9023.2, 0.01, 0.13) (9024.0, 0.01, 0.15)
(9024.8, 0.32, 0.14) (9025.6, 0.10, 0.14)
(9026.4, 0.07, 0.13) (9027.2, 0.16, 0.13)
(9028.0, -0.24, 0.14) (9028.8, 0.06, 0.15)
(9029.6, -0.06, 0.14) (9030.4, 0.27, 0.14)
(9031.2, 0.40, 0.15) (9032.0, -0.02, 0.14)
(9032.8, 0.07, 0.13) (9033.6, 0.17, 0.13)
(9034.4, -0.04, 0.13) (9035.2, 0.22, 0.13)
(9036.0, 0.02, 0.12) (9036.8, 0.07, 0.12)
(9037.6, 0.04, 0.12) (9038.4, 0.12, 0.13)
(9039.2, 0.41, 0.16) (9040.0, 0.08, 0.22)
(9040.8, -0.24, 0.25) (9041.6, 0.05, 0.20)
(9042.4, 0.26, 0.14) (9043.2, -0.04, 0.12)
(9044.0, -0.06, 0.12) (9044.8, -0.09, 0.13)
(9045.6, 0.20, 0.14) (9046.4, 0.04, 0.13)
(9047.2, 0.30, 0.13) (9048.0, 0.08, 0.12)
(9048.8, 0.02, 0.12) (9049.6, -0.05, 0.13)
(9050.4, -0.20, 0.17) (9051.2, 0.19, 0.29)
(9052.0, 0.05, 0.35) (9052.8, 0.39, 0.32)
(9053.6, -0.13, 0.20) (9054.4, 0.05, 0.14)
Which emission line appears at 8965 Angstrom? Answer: Hbeta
